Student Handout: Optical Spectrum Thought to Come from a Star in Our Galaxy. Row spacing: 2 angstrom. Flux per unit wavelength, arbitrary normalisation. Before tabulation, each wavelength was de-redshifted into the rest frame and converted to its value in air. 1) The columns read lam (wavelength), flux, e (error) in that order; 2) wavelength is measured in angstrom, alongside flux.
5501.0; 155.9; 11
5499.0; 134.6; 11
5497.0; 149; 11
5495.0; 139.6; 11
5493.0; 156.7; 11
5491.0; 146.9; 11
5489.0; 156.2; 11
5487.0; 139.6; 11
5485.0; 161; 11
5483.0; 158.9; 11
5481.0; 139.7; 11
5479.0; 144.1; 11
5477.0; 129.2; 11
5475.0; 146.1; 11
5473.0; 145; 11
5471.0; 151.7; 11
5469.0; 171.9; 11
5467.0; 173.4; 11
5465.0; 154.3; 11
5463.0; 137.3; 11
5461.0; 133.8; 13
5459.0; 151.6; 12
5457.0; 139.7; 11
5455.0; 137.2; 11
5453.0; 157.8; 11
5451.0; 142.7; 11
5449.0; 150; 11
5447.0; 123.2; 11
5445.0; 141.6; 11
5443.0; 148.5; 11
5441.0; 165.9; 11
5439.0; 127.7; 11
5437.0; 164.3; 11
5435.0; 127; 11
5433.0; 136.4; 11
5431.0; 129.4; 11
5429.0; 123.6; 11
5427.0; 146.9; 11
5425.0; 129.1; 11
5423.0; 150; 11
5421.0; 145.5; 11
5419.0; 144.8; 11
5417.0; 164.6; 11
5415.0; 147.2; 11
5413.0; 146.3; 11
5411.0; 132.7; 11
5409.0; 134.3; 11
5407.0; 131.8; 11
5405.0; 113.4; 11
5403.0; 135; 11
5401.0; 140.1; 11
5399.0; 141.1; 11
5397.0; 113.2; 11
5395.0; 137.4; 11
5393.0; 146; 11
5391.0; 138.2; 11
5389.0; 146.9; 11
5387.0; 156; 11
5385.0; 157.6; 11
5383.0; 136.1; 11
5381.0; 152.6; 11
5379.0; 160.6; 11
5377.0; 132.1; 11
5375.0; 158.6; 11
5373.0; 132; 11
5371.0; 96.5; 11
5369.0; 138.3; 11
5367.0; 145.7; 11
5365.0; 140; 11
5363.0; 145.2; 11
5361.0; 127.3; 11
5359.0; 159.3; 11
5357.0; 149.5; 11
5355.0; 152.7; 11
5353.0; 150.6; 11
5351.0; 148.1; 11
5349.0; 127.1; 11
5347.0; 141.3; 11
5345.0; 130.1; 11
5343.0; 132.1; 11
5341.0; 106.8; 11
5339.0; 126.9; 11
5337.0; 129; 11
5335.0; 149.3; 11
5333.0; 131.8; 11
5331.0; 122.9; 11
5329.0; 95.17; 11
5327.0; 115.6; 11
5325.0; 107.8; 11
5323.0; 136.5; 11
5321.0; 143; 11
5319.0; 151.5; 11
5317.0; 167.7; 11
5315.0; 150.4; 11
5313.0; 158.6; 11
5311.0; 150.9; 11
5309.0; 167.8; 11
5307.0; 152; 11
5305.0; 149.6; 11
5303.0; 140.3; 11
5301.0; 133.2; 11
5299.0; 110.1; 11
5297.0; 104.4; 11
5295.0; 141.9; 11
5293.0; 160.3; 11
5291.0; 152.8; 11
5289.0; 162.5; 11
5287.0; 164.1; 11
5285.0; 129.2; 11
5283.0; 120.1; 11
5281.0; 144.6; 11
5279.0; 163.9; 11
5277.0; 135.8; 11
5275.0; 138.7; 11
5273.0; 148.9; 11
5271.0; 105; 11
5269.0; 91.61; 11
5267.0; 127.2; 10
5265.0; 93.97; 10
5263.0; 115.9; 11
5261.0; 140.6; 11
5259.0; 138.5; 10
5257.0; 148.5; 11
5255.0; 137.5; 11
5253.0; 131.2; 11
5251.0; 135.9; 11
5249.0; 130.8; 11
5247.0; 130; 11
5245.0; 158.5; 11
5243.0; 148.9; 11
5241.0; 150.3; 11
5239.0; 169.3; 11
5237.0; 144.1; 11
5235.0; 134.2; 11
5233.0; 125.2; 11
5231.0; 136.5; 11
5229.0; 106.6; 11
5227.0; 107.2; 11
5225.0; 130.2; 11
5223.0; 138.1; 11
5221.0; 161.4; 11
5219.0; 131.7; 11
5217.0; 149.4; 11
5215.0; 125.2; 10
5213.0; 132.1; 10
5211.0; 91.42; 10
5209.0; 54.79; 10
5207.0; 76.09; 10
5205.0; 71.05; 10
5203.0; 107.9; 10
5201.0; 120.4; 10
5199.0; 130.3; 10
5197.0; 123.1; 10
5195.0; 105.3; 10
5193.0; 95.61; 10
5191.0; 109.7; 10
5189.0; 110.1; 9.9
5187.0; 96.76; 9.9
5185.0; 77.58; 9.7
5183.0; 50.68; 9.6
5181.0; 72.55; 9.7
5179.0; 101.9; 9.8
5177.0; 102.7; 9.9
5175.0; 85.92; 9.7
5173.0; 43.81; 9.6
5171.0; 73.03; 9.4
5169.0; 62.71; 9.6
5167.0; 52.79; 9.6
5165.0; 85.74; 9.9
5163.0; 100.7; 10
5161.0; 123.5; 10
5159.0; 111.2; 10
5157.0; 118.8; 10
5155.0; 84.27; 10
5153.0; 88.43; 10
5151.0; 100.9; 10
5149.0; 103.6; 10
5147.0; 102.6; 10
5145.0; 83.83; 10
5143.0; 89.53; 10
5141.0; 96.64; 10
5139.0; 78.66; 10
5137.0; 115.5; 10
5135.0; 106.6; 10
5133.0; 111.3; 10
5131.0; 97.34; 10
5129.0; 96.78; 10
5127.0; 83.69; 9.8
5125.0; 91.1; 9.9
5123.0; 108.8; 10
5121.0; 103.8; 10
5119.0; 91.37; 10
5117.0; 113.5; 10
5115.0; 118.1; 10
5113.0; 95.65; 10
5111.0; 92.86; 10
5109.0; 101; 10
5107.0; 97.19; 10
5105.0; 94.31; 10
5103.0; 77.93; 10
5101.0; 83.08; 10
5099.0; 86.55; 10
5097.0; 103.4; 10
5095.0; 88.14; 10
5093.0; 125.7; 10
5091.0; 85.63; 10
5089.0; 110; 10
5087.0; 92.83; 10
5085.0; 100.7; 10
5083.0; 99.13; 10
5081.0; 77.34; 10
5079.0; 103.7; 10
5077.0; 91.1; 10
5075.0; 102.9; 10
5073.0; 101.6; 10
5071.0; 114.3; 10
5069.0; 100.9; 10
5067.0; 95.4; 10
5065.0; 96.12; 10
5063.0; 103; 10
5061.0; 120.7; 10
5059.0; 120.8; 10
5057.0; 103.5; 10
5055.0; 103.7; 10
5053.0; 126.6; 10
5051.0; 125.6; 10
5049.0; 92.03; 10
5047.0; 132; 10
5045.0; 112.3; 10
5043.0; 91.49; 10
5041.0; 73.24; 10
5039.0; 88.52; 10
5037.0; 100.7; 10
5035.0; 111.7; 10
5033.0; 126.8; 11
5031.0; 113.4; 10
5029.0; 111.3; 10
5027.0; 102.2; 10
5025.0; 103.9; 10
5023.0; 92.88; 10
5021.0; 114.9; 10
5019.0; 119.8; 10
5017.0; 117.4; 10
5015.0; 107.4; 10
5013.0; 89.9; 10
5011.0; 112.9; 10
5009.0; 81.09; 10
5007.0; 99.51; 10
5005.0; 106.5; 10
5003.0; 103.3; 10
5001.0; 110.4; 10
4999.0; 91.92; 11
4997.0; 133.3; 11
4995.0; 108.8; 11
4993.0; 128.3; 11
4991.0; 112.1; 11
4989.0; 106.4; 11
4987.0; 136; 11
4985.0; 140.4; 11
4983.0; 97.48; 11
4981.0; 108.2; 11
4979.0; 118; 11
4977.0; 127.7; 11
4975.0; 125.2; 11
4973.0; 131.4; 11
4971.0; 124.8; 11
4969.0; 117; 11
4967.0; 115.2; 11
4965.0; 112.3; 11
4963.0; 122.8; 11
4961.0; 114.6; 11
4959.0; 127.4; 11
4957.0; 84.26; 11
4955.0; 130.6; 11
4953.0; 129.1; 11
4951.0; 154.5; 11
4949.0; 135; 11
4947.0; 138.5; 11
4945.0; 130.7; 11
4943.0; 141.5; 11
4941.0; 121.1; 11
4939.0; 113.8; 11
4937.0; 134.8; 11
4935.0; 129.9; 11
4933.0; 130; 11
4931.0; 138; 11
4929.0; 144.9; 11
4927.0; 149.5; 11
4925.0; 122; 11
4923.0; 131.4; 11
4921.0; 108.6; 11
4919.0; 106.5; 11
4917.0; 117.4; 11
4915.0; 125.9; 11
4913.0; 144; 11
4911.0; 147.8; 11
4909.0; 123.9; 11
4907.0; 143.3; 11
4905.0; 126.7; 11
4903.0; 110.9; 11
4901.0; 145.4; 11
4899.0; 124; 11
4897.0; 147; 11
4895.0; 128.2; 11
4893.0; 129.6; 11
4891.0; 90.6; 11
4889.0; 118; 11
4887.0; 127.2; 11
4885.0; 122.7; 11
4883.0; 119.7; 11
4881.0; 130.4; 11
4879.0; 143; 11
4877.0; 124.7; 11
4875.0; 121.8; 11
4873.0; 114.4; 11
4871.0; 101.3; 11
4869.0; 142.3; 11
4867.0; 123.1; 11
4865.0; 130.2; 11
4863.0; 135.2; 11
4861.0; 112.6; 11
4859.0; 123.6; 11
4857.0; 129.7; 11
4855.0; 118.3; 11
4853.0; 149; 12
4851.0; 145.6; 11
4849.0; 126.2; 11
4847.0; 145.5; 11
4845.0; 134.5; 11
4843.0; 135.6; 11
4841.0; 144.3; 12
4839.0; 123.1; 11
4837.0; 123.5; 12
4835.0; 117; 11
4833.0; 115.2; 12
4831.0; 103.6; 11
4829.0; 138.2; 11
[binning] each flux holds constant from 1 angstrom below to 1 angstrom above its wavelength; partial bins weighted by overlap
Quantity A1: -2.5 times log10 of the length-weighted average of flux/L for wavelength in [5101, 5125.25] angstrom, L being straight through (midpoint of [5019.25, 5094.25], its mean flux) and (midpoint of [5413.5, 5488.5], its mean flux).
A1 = 0.13 mag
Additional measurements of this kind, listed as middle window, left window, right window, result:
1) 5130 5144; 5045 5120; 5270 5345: 0.12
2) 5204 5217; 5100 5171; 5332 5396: 0.15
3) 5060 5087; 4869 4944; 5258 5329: 0.29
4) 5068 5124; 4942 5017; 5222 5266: 0.26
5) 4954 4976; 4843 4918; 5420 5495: 0.11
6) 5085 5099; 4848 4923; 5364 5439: 0.30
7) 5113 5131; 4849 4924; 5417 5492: 0.32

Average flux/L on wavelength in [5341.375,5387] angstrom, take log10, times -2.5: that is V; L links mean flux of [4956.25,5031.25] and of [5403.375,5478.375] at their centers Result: -0.027 mag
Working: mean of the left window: 112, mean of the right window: 143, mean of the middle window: 141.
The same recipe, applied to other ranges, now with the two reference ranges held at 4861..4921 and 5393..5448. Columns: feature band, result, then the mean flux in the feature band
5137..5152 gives 0.36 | 95.1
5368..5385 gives -0.01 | 139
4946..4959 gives -0.01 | 129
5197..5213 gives 0.34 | 97.4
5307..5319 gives -0.16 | 158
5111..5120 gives 0.26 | 103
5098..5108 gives 0.43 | 87.8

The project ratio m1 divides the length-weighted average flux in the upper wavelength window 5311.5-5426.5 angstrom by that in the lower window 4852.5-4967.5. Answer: 1.1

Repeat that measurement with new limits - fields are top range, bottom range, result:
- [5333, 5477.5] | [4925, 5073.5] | 1.22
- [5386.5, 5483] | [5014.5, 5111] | 1.38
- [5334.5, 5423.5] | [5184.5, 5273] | 1.14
